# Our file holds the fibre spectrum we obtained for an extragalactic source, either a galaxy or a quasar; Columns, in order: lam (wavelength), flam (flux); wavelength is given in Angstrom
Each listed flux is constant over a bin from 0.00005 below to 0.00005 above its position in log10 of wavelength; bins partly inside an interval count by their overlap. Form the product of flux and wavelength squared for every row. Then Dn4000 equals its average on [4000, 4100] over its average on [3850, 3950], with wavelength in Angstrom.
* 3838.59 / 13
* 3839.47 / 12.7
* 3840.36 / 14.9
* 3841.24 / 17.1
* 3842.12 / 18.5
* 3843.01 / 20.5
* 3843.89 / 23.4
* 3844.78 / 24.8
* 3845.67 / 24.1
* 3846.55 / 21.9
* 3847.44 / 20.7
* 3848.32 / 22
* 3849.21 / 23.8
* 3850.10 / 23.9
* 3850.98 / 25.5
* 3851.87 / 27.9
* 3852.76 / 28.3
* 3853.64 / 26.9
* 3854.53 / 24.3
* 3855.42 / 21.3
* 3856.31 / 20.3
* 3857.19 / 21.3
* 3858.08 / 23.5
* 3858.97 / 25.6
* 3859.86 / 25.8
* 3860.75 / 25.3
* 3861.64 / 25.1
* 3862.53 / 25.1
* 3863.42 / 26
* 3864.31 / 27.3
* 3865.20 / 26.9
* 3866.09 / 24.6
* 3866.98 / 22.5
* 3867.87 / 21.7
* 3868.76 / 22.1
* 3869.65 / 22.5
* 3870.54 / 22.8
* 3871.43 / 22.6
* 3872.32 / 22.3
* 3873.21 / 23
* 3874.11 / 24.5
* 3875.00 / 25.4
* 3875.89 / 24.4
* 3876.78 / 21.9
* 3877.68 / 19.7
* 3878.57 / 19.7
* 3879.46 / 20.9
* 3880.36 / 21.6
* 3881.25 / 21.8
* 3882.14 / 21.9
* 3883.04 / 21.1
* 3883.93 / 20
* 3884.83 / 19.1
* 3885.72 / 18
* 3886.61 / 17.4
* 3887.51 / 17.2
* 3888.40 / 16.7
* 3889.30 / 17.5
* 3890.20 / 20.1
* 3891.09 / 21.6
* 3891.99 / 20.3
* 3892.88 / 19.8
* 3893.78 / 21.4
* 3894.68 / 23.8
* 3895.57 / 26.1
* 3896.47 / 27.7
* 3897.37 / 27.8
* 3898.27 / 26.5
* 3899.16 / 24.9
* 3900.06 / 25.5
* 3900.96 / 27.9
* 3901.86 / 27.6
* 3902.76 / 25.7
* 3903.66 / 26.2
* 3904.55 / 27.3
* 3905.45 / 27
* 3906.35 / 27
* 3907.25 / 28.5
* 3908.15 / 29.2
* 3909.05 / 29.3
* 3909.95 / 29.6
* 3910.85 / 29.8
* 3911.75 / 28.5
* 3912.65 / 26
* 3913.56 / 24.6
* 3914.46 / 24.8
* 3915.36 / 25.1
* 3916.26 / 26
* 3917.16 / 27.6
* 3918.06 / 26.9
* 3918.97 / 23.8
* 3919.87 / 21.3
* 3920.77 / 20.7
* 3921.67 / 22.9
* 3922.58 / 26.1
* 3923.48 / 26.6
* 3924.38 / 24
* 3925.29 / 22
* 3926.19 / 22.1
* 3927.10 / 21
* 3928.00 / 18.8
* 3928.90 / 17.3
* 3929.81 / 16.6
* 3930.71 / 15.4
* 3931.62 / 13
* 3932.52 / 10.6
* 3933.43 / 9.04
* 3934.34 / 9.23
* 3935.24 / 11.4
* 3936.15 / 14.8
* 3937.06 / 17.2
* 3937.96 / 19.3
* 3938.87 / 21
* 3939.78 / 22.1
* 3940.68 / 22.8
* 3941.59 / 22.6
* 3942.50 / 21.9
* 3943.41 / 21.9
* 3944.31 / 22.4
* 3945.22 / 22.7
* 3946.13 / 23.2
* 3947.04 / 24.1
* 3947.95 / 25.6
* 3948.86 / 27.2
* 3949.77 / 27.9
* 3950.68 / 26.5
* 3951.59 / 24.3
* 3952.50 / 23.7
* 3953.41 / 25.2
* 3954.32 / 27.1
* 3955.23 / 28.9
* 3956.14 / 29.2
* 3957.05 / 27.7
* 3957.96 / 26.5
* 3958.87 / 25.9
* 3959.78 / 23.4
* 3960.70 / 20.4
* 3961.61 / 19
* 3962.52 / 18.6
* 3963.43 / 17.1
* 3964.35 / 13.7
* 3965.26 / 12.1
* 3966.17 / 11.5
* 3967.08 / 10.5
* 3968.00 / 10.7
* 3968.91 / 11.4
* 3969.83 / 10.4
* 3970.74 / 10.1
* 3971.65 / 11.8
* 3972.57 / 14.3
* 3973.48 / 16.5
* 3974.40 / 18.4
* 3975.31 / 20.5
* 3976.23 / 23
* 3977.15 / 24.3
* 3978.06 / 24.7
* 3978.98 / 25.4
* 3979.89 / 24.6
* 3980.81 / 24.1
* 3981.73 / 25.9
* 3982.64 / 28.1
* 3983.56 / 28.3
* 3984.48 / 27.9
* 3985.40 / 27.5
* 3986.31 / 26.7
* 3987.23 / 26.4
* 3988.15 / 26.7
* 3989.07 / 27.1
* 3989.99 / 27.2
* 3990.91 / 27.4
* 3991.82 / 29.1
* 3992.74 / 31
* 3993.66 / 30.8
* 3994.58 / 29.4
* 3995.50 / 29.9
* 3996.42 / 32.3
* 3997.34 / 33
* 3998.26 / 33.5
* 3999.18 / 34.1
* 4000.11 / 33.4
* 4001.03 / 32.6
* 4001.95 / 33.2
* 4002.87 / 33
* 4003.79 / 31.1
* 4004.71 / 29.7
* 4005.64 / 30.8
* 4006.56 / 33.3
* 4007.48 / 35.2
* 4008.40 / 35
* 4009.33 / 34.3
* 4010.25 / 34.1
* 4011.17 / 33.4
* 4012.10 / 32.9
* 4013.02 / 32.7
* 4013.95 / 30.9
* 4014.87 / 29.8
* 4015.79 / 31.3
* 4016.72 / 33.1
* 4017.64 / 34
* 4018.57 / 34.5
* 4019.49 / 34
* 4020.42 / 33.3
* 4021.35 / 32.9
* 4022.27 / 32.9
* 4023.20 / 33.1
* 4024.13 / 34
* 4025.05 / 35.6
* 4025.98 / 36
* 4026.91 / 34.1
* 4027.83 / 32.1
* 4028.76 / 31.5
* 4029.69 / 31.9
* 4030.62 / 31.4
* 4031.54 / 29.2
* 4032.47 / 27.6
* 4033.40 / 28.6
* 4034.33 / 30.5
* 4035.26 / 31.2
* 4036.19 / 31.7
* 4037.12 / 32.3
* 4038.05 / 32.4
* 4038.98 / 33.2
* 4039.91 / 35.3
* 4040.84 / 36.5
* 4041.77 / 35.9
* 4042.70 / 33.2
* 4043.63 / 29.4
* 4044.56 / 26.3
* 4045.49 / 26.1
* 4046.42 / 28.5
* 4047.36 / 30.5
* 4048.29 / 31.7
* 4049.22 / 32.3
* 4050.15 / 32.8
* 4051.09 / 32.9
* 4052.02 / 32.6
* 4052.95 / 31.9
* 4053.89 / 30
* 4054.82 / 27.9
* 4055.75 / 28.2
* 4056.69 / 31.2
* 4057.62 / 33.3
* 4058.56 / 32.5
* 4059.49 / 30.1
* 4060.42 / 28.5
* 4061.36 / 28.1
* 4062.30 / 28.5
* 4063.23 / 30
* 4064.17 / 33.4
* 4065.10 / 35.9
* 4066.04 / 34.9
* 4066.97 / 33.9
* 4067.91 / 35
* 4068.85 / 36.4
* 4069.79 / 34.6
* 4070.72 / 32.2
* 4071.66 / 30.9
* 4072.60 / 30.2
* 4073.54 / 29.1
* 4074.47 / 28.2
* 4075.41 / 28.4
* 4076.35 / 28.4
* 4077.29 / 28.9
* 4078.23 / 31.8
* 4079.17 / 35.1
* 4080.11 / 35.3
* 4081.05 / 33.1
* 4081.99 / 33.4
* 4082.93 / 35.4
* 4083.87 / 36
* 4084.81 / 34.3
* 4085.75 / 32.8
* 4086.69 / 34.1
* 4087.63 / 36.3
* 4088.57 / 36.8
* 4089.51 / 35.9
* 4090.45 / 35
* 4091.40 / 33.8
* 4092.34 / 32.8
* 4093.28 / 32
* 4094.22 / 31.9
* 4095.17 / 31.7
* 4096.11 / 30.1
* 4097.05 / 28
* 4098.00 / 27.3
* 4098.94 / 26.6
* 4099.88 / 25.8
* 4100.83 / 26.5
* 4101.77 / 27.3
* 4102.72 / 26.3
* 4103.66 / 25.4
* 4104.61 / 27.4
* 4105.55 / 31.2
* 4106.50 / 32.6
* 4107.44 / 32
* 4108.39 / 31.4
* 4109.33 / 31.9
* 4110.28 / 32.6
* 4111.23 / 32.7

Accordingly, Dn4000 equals 1.52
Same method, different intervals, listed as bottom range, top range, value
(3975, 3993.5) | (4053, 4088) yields 1.27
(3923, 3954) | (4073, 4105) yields 1.65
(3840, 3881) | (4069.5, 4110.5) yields 1.52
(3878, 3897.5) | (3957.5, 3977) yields 0.83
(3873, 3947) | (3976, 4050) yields 1.47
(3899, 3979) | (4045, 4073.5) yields 1.54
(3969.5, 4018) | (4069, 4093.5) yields 1.22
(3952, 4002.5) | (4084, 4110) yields 1.38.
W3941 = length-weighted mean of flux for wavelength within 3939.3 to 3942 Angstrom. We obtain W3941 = 22.5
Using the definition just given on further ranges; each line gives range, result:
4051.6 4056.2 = 30.1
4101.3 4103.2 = 26.8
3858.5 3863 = 25.3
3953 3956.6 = 27.7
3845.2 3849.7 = 22.5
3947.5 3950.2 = 26.9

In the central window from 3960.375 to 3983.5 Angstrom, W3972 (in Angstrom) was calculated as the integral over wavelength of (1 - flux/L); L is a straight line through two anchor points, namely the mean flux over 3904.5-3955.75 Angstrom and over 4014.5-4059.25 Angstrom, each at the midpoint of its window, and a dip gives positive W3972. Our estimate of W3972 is 7.4 Angstrom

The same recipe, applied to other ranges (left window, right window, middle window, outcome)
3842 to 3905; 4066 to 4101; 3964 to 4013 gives 4.25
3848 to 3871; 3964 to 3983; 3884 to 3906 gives -0.81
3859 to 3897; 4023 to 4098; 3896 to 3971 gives 8.64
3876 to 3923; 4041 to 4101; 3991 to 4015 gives -3.05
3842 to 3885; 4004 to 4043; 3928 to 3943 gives 5.96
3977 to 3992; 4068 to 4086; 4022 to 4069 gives -2.18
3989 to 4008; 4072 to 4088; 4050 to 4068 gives 0.35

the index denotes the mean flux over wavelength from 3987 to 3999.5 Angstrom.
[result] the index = 29.9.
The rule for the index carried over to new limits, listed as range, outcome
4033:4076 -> 31.5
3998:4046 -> 32.5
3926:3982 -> 19.8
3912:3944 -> 20.5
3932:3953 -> 20.5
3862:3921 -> 23.9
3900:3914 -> 27.5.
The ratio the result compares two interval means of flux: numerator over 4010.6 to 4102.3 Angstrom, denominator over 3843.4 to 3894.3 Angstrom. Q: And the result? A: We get 1.41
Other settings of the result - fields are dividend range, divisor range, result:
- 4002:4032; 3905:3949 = 1.48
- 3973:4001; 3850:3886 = 1.17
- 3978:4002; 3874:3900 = 1.33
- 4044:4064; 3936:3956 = 1.29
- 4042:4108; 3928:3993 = 1.48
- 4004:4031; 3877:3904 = 1.49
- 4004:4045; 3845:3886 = 1.40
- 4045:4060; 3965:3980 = 1.88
